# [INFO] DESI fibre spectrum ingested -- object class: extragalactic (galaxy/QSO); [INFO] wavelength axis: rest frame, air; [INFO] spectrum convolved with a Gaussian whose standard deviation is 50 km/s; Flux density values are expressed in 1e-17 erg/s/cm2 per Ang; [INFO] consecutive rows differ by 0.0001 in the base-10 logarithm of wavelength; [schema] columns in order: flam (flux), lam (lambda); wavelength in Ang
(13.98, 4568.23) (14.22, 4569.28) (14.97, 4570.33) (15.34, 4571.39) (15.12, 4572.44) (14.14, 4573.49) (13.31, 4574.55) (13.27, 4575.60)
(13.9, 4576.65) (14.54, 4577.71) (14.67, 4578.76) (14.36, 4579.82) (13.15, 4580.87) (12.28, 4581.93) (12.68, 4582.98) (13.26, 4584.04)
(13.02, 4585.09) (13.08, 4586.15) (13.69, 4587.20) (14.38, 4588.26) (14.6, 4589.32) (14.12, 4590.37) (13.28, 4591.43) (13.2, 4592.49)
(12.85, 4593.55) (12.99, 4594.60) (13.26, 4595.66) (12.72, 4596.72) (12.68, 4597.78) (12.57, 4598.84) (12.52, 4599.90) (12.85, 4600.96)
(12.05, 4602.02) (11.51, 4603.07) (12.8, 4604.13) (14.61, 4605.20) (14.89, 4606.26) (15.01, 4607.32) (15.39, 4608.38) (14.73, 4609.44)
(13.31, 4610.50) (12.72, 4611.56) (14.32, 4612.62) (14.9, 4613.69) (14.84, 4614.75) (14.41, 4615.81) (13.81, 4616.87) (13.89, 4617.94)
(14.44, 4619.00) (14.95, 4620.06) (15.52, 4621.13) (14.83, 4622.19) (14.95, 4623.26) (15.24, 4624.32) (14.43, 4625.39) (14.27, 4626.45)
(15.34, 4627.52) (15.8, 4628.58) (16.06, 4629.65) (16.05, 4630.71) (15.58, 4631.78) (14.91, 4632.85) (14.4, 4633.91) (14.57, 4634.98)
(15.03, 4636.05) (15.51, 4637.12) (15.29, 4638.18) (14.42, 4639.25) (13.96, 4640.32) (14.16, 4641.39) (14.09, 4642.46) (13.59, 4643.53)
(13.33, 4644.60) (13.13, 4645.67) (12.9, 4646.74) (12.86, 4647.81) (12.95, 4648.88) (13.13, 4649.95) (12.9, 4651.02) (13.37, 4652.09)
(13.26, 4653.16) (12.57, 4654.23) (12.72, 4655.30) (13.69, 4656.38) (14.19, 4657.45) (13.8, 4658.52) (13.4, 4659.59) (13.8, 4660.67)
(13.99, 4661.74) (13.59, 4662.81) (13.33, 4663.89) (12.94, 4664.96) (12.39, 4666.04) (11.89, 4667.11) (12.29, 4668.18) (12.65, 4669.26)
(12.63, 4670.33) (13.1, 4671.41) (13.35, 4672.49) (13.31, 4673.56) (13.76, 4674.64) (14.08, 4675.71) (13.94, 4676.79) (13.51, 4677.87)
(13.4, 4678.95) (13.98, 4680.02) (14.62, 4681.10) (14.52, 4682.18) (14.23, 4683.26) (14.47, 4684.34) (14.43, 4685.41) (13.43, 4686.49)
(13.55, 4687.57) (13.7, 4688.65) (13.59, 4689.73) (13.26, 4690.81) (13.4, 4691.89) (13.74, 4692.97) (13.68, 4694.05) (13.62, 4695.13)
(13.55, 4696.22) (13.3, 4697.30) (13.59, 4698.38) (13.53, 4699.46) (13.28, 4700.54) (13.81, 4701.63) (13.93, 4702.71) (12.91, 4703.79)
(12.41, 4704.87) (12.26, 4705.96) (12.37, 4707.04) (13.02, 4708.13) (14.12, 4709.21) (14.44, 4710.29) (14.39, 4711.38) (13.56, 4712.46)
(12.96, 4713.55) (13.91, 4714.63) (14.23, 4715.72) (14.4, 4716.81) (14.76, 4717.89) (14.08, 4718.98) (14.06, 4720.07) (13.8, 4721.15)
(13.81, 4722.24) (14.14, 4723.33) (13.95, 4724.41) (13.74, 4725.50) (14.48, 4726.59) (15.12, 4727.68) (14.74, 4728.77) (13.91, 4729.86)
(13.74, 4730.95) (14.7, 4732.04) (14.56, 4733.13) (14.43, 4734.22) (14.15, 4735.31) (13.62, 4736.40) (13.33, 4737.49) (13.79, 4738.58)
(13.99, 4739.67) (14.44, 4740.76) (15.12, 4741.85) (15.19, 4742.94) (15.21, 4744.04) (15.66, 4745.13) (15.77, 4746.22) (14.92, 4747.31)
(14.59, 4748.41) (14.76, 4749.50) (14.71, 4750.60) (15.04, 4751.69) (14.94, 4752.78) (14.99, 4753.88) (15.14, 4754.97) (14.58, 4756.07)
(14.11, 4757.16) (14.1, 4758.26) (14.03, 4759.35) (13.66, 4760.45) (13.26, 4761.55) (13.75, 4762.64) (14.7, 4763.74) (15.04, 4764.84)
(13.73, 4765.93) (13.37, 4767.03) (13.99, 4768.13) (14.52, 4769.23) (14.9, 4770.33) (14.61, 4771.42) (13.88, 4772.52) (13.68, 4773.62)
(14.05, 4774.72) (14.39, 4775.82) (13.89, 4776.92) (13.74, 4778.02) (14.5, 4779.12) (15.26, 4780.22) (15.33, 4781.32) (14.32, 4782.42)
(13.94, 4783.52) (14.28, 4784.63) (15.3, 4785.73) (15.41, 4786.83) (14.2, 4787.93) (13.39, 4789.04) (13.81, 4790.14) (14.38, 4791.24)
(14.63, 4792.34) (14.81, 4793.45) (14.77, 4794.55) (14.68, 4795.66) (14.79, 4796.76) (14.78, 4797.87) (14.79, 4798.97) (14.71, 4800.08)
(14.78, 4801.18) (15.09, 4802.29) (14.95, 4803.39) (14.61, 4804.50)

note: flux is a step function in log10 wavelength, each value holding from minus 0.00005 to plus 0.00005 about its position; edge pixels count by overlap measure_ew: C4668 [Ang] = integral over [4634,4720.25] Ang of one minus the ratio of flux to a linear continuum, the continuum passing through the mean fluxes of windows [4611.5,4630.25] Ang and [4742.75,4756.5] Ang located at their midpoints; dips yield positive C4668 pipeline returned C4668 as 7.4 Ang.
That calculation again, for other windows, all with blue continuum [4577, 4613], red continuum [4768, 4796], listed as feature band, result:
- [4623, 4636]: -1.4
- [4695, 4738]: 0.8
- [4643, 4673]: 1.4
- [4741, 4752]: -0.7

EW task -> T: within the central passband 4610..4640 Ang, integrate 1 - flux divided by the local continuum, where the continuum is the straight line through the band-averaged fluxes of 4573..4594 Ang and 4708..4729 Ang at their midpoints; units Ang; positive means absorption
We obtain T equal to -2.2 Ang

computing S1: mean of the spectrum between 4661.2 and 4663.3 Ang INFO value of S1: 13.8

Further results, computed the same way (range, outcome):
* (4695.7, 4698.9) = 13.5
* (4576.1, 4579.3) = 14.3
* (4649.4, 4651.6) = 13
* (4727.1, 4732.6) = 14.4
